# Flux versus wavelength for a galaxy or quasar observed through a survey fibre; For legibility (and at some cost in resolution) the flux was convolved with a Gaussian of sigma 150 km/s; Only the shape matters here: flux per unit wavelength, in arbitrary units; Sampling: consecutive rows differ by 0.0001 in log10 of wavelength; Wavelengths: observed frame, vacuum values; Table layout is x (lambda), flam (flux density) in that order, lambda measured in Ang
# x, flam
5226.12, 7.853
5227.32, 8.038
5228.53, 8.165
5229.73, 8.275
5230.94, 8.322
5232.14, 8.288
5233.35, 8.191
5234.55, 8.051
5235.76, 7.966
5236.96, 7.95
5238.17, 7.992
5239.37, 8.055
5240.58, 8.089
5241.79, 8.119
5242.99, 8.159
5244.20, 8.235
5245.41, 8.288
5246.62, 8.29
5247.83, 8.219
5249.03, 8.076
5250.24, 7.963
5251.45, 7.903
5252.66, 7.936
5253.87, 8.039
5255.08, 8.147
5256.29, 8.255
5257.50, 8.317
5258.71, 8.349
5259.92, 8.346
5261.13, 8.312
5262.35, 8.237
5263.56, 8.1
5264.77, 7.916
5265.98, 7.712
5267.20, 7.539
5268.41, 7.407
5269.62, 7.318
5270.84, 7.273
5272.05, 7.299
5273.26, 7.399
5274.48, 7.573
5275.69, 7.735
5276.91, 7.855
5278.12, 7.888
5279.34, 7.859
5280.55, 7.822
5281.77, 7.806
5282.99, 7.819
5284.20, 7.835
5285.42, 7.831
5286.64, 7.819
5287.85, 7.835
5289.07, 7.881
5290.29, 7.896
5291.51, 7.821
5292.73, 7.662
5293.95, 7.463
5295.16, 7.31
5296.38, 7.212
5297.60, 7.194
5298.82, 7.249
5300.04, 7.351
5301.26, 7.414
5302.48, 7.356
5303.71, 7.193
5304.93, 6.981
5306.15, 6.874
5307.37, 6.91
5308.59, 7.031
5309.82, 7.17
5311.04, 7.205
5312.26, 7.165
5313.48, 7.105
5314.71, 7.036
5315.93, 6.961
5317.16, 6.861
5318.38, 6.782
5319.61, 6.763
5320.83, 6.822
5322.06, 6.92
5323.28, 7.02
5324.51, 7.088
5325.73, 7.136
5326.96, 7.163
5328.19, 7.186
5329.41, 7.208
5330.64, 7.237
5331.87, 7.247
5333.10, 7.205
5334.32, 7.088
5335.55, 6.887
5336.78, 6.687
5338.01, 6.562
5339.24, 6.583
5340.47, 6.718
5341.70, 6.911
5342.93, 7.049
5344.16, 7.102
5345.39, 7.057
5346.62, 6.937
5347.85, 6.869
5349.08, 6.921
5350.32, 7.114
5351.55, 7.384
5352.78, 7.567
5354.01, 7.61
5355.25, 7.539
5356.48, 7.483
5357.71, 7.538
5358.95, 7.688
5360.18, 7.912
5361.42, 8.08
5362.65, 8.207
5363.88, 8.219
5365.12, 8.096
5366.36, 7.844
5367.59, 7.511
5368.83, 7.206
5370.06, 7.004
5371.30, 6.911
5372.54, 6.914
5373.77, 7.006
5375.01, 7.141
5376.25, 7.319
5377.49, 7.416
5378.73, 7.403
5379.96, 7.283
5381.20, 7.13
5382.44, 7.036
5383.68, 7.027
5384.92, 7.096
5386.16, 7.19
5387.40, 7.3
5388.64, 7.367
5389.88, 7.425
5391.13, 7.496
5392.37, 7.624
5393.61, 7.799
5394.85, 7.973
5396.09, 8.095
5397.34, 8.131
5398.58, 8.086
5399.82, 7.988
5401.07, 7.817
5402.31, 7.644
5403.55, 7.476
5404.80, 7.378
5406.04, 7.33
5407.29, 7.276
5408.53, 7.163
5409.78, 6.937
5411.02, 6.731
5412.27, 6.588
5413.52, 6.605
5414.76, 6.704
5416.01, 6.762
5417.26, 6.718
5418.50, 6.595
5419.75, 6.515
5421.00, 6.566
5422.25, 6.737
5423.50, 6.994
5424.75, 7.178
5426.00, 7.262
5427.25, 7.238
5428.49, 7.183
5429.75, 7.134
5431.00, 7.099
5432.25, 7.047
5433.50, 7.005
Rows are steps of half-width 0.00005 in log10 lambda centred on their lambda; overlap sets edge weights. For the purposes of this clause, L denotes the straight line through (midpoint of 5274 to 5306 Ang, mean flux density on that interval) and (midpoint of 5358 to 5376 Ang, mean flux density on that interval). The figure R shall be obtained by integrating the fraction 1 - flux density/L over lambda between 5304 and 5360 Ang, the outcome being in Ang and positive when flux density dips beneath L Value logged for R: 3.6 Ang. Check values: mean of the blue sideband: 7.59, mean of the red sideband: 7.55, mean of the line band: 7.08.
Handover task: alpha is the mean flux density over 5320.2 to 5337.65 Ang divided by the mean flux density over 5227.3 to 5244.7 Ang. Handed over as 0.9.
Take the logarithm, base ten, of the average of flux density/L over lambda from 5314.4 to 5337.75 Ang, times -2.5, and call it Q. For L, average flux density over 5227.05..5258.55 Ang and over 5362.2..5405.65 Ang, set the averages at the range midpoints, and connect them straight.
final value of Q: 0.11 mag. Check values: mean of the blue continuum 8.13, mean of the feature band 7.01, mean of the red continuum 7.5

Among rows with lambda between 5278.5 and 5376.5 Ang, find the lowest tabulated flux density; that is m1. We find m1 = 6.562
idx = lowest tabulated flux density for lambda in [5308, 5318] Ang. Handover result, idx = 6.861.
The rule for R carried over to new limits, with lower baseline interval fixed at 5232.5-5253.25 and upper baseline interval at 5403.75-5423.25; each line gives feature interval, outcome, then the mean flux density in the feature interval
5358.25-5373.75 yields -0.88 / 7.61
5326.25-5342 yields 0.96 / 6.98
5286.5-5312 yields 1.07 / 7.36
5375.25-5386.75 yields -0.19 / 7.21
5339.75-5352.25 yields 0.57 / 7.01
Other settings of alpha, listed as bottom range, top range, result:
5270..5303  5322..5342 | 0.92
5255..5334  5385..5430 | 0.97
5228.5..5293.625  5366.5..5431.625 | 0.91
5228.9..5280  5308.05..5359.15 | 0.89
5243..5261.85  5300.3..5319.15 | 0.86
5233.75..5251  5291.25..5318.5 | 0.89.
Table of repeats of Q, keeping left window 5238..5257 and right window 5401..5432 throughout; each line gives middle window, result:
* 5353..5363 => -0.05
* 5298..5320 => 0.09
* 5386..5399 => -0.08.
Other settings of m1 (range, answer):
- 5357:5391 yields 6.911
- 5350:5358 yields 7.114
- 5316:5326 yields 6.763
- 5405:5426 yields 6.515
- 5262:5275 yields 7.273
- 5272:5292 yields 7.299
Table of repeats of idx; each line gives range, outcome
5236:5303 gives 7.194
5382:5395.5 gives 7.027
